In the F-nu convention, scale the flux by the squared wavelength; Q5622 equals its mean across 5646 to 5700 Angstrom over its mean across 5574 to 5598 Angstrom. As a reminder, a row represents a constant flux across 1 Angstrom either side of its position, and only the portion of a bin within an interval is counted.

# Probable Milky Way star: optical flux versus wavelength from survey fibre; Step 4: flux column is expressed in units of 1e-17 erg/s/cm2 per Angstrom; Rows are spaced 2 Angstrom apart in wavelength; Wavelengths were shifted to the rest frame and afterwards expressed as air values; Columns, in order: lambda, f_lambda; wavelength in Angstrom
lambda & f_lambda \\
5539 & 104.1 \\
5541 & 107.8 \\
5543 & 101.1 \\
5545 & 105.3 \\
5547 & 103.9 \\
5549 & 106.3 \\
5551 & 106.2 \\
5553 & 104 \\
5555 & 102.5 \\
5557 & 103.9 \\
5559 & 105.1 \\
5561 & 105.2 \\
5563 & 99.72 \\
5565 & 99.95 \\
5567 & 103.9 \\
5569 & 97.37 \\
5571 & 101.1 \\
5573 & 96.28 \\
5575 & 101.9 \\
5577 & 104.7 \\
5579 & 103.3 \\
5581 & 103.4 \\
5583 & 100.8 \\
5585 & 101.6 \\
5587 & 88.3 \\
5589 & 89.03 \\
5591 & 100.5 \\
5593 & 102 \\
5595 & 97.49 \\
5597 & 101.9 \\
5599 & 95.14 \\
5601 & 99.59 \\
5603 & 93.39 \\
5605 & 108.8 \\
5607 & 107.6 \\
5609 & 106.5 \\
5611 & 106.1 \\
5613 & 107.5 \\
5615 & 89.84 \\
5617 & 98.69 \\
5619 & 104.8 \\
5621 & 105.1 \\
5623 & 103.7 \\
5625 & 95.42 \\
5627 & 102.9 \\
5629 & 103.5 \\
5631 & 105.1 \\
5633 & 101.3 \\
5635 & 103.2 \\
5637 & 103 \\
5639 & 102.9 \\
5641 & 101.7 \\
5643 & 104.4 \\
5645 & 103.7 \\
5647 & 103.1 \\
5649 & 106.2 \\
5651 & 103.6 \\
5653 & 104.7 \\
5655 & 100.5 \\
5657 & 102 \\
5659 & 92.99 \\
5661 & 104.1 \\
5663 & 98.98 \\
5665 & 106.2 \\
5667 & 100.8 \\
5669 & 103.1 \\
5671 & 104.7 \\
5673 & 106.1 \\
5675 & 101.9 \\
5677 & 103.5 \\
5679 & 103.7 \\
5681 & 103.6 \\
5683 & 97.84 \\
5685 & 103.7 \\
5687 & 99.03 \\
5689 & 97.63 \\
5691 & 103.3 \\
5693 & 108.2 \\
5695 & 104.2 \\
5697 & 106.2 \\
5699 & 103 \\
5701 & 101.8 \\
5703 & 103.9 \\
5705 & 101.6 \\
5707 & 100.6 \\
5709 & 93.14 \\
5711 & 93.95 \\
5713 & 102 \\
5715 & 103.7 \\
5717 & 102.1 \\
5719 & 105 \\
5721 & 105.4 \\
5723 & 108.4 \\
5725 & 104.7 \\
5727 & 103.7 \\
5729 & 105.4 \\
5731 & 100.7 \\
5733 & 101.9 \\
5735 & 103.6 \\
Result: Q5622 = 1.1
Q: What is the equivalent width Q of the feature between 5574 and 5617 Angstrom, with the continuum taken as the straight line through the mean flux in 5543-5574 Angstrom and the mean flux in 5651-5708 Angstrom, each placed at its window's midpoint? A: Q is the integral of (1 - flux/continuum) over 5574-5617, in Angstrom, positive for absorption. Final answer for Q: 0.92 Angstrom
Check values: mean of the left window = 103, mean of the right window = 102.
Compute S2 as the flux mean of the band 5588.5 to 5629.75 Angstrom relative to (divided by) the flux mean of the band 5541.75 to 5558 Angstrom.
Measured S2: 0.97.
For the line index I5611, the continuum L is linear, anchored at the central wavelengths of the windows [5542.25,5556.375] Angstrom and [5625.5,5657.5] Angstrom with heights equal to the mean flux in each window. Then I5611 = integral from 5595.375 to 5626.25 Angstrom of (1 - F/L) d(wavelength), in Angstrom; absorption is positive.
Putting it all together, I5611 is 0.6 Angstrom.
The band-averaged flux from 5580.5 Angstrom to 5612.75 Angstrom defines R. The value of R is 100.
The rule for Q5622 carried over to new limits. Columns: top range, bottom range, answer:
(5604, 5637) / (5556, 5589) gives 1.04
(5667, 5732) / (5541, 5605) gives 1.06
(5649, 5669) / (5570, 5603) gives 1.06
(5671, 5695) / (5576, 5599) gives 1.07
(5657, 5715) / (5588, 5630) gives 1.04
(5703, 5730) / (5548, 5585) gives 1.05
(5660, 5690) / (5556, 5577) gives 1.05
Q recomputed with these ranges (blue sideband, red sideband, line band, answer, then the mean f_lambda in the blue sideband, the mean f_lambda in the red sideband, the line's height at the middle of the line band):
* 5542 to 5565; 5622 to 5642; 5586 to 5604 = 1.2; 104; 102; 103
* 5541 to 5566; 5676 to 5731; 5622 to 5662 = 0.2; 104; 103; 103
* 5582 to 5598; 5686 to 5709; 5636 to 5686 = -1.0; 97.7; 102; 101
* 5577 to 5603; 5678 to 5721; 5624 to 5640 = -0.4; 98.6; 102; 99.9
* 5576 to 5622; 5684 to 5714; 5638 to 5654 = -0.4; 101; 101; 101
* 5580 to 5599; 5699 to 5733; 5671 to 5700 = -0.5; 98.2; 102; 101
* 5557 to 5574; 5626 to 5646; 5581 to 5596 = 0.6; 101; 103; 102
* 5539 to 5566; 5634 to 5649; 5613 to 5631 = 0.4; 104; 103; 103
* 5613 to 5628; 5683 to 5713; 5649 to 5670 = -0.2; 101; 101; 101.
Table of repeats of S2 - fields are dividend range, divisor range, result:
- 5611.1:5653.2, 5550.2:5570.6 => 1.00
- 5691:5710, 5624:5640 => 1.00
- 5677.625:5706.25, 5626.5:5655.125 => 0.99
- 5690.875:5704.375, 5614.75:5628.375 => 1.04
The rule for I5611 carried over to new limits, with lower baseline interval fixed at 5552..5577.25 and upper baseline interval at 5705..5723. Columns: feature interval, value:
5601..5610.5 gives -0.2 Angstrom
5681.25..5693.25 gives 0.0 Angstrom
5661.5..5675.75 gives -0.2 Angstrom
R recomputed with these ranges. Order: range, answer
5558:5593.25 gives 100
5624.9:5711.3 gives 102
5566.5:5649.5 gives 101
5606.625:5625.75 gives 102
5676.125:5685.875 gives 102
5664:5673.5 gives 104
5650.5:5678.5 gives 102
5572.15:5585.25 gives 102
